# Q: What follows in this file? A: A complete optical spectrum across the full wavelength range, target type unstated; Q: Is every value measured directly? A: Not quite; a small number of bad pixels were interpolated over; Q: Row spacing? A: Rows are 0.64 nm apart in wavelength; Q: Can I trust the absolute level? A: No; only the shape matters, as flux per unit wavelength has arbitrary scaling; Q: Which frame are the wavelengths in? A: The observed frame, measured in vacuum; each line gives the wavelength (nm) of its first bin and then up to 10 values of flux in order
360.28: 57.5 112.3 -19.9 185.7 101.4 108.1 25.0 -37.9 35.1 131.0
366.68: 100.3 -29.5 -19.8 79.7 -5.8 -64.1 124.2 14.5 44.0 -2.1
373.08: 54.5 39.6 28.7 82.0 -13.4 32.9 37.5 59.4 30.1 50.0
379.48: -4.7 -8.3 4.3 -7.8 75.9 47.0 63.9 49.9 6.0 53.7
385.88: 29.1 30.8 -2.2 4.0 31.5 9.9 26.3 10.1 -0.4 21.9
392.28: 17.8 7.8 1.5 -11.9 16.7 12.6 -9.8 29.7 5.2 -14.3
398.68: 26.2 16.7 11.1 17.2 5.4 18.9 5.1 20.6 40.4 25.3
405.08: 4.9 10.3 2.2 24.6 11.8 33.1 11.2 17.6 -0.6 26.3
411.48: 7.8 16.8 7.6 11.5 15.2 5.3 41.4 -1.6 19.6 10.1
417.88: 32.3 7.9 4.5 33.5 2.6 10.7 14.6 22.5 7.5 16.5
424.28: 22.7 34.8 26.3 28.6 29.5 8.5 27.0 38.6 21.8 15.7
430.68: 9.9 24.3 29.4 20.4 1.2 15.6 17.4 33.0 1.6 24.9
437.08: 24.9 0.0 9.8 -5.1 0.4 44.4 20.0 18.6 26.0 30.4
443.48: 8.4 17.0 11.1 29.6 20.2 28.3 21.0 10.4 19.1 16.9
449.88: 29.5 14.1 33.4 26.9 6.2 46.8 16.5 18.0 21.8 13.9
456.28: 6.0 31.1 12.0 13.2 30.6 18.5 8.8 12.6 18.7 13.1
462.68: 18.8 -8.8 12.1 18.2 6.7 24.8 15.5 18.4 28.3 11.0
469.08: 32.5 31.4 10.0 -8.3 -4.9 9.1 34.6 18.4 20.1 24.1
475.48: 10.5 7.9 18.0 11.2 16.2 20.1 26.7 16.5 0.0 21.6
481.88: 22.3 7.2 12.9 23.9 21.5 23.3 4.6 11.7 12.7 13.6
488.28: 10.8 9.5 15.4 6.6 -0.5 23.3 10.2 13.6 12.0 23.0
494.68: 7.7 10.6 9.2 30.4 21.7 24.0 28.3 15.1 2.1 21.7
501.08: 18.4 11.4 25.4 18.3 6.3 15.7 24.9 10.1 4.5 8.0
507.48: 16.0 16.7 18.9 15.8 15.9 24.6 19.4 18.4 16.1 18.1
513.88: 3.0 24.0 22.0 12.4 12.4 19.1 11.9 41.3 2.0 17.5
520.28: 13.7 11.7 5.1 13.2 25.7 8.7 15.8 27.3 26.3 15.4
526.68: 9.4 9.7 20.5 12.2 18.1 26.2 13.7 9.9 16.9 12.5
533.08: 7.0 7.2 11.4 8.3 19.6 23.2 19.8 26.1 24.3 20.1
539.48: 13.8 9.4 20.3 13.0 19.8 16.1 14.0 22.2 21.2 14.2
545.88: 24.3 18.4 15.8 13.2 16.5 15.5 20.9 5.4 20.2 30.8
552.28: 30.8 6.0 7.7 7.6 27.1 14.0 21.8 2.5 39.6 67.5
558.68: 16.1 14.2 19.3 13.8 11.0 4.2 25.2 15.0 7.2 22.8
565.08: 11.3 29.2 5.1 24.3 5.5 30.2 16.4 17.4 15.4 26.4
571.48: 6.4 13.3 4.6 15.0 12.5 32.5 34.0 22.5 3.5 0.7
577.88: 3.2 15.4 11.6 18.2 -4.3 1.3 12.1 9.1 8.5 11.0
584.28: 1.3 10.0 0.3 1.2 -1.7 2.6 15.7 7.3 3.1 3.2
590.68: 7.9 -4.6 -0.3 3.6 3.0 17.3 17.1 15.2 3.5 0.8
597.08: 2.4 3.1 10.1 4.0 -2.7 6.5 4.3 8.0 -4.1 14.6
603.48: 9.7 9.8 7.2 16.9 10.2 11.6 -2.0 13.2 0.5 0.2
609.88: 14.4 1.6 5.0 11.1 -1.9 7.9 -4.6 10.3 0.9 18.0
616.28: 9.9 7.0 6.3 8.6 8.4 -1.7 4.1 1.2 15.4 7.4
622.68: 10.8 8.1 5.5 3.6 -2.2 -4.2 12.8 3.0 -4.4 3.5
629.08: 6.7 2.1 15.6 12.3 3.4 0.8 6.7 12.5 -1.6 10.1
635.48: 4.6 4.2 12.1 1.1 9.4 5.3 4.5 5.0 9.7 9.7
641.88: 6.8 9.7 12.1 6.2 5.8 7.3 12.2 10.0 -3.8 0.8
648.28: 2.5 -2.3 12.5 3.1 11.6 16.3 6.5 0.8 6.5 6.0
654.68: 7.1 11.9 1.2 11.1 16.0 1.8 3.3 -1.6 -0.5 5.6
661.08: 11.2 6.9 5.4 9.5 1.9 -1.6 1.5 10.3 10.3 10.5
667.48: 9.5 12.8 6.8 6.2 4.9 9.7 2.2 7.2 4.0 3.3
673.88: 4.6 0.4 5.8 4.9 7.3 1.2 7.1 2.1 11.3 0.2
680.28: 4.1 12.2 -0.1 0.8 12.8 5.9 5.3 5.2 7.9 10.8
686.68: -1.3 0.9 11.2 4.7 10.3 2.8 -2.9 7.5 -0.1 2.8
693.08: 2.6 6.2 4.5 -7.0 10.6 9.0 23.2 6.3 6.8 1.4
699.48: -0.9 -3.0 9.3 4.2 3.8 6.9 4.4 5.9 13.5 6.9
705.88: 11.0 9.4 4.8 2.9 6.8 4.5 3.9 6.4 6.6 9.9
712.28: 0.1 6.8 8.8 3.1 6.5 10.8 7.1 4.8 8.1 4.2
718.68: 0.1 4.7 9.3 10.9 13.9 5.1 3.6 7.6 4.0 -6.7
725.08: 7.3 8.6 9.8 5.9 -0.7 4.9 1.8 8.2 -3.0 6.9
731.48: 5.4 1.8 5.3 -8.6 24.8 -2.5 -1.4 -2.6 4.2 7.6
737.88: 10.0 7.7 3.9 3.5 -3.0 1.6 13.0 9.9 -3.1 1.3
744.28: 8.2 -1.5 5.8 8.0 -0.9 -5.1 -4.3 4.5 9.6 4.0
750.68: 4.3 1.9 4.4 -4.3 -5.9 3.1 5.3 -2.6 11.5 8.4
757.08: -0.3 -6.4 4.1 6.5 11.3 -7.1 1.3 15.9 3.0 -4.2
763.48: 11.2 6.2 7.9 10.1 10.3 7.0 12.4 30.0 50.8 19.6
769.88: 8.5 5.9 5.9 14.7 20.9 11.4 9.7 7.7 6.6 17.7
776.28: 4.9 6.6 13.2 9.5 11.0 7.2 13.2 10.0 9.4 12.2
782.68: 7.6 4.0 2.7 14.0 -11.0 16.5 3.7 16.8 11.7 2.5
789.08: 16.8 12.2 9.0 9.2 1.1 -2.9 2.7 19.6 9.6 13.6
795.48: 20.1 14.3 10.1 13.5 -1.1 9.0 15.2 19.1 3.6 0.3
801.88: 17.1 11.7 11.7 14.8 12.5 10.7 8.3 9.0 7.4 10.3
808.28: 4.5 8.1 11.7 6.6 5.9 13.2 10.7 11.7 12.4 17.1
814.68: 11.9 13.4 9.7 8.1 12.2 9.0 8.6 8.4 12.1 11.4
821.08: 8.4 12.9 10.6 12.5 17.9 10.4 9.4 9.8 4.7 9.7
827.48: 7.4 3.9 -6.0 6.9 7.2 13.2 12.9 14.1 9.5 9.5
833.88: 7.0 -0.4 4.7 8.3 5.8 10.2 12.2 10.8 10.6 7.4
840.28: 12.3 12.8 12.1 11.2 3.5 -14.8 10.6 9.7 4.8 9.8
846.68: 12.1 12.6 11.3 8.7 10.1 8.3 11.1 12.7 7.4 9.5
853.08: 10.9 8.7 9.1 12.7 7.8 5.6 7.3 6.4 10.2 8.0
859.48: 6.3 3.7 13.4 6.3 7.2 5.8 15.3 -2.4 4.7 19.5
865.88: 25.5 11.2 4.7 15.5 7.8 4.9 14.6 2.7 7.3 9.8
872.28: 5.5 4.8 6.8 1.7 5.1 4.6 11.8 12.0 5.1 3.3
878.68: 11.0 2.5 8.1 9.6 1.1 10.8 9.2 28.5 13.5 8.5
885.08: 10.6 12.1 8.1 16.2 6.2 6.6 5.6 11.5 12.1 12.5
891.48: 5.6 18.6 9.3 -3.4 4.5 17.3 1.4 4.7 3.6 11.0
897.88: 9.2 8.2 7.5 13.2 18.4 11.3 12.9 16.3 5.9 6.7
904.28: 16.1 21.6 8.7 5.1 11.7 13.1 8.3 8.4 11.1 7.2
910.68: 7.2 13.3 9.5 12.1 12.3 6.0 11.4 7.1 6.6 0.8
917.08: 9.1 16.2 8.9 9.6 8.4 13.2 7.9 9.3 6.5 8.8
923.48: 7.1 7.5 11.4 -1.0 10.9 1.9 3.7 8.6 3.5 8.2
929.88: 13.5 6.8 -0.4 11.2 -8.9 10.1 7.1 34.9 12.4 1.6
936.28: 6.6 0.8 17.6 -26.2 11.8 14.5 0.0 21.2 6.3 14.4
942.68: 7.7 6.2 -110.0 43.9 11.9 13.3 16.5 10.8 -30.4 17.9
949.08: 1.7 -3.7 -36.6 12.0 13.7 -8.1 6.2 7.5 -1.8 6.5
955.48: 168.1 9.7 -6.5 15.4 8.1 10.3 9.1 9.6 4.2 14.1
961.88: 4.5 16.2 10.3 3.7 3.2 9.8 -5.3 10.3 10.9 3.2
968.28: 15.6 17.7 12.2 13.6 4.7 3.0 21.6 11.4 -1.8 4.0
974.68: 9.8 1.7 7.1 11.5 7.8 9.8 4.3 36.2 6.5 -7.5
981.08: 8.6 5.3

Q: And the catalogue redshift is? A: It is 1.06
